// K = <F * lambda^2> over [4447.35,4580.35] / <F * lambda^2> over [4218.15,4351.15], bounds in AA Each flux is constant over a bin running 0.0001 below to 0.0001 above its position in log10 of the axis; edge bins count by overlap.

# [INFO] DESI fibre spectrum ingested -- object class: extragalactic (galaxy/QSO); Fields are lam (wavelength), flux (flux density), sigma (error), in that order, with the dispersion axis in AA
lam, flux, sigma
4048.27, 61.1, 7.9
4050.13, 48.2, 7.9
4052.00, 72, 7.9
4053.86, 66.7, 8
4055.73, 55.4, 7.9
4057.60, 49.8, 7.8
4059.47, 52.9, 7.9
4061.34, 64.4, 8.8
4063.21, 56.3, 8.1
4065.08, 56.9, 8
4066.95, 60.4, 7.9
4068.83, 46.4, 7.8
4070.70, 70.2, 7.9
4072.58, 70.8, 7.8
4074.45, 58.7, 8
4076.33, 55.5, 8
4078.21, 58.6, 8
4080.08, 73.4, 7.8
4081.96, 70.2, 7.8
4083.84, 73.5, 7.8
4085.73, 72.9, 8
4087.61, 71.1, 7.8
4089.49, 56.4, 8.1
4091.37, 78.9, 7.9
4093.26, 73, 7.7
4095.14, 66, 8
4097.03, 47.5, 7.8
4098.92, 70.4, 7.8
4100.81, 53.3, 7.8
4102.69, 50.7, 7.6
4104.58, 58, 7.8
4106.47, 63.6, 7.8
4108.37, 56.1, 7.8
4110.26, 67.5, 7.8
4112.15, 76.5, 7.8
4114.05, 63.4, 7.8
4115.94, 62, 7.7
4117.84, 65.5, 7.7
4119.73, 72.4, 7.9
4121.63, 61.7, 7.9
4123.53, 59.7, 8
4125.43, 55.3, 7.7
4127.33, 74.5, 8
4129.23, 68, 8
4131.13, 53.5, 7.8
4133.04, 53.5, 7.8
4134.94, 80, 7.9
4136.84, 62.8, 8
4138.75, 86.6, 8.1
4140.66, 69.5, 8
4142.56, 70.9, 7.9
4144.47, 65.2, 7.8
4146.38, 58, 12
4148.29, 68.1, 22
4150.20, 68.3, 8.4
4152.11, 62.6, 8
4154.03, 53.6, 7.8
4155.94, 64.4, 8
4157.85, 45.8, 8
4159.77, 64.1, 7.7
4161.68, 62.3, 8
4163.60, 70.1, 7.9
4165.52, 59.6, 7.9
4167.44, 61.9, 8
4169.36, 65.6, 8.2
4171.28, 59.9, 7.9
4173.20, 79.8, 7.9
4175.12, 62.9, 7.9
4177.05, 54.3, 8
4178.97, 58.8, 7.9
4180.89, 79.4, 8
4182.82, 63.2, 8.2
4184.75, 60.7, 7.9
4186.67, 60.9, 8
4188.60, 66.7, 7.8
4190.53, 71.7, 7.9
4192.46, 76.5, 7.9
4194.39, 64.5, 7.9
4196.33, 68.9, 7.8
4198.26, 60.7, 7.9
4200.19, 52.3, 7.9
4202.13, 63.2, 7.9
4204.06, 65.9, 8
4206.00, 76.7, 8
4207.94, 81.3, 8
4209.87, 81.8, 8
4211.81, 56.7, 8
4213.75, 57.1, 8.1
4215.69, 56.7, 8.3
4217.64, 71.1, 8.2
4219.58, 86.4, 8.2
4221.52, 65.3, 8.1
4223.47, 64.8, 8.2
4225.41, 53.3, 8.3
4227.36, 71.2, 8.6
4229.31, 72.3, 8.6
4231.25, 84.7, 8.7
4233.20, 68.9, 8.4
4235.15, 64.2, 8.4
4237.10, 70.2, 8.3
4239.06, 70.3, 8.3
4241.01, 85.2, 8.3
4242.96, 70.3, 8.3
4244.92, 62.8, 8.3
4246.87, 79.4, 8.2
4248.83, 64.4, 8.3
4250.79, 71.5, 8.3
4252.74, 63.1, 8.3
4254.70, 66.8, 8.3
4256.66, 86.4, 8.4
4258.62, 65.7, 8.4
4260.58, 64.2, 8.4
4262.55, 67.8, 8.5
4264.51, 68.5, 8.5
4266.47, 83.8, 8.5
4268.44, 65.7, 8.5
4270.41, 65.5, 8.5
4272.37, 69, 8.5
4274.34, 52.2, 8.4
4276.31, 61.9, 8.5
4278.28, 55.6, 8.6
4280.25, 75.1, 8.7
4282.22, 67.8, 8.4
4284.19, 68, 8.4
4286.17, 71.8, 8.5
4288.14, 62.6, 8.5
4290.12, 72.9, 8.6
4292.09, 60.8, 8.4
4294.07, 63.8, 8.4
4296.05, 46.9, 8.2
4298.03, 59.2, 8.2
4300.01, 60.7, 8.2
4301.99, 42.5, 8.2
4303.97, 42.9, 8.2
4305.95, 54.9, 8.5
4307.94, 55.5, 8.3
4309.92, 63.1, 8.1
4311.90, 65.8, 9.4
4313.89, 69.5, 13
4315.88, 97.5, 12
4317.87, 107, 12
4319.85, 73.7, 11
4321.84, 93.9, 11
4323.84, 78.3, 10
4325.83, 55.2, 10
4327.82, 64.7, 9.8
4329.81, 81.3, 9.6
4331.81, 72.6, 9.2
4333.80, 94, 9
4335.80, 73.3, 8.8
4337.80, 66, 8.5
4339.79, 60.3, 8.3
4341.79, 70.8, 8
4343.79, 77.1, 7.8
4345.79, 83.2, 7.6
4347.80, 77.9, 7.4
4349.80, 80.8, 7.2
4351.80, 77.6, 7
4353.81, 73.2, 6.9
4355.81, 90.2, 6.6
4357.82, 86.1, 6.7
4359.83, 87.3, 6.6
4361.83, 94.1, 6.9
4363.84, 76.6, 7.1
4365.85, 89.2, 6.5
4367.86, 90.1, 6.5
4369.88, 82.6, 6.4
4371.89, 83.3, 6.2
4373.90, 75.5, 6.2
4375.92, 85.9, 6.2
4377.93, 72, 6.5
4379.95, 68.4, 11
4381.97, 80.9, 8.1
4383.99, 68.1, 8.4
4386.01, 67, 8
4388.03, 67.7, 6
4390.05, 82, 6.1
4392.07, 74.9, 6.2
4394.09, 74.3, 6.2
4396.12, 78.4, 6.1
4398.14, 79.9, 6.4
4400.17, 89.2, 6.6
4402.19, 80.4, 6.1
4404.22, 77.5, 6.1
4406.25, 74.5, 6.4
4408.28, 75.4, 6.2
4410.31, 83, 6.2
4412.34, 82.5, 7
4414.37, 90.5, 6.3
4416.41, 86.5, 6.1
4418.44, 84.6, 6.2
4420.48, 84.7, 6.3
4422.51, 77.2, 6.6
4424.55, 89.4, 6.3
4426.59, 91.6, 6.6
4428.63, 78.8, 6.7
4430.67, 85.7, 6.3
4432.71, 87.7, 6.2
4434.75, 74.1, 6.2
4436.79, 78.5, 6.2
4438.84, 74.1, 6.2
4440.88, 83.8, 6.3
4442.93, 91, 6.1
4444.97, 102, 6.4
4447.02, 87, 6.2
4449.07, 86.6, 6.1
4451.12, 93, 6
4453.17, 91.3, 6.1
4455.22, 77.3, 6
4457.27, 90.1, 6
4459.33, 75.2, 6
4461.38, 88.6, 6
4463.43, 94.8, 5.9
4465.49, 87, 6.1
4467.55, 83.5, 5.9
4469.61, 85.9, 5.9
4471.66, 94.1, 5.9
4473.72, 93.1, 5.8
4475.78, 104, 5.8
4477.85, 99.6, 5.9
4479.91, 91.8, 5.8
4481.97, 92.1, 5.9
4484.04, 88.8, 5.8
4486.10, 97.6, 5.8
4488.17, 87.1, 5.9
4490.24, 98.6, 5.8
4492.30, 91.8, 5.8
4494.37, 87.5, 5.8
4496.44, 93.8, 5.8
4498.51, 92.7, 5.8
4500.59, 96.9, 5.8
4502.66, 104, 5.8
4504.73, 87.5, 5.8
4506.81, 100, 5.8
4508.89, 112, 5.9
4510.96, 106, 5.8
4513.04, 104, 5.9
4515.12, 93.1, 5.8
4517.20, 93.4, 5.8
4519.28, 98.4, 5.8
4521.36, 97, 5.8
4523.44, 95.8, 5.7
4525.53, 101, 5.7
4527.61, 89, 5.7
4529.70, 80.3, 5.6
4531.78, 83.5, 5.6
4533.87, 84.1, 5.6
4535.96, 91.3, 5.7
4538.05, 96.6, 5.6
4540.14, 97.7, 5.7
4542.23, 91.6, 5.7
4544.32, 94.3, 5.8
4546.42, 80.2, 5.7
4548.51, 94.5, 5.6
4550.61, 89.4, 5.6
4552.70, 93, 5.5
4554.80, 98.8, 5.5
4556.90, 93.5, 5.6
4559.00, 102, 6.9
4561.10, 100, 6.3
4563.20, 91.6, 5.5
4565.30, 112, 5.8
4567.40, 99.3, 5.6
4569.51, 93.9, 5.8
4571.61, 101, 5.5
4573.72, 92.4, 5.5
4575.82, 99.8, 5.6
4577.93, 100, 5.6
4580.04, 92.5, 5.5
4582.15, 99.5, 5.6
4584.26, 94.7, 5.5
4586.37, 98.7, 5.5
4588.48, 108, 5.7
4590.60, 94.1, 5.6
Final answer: 1.5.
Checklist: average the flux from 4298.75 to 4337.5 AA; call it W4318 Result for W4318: 70.7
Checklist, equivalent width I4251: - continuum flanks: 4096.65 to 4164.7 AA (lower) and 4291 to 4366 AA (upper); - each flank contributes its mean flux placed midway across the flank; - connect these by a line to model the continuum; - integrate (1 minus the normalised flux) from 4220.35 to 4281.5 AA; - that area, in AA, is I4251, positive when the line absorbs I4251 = 0.3 AA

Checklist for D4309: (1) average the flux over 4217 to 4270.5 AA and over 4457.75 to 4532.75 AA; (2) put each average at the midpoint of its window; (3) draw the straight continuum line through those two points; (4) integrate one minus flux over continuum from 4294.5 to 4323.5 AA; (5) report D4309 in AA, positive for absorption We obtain 3.71 AA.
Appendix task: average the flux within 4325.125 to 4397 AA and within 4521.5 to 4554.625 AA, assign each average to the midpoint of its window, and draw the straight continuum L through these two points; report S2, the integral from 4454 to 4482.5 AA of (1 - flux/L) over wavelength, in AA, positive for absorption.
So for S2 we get -1.3 AA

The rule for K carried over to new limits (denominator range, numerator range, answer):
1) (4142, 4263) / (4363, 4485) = 1.39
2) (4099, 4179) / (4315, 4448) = 1.42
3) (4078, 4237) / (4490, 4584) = 1.73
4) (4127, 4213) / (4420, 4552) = 1.60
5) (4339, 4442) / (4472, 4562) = 1.25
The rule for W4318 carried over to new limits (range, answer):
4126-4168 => 64.6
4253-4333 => 67.6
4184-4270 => 68.9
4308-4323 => 79.9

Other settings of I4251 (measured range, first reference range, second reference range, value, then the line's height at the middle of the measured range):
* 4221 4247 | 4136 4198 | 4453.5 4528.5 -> 0.4 AA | 71.1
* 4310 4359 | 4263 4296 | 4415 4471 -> -3.4 AA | 72.6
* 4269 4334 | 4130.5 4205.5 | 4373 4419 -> 4.9 AA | 72.6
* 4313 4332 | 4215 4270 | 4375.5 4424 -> -1.3 AA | 74.5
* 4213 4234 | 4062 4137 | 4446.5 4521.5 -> 1.4 AA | 73.2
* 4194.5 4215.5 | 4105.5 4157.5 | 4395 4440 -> 1.0 AA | 69.4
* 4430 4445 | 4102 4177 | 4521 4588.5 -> 0.5 AA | 86.2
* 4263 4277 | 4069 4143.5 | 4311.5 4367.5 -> 1.6 AA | 75.2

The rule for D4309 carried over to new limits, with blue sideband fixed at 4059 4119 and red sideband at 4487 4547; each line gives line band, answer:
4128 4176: 2.2 AA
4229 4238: 0.2 AA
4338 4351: 1.2 AA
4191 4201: 0.8 AA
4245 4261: 1.1 AA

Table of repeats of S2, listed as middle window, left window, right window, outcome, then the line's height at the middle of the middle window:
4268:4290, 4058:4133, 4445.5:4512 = 3.4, 77.2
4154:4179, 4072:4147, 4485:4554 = 2.6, 69.2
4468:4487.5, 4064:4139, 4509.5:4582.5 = -0.7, 90.5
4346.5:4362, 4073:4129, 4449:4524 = 0.1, 83.5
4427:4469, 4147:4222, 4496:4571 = 1.2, 88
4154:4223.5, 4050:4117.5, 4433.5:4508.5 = 4.7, 70.1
